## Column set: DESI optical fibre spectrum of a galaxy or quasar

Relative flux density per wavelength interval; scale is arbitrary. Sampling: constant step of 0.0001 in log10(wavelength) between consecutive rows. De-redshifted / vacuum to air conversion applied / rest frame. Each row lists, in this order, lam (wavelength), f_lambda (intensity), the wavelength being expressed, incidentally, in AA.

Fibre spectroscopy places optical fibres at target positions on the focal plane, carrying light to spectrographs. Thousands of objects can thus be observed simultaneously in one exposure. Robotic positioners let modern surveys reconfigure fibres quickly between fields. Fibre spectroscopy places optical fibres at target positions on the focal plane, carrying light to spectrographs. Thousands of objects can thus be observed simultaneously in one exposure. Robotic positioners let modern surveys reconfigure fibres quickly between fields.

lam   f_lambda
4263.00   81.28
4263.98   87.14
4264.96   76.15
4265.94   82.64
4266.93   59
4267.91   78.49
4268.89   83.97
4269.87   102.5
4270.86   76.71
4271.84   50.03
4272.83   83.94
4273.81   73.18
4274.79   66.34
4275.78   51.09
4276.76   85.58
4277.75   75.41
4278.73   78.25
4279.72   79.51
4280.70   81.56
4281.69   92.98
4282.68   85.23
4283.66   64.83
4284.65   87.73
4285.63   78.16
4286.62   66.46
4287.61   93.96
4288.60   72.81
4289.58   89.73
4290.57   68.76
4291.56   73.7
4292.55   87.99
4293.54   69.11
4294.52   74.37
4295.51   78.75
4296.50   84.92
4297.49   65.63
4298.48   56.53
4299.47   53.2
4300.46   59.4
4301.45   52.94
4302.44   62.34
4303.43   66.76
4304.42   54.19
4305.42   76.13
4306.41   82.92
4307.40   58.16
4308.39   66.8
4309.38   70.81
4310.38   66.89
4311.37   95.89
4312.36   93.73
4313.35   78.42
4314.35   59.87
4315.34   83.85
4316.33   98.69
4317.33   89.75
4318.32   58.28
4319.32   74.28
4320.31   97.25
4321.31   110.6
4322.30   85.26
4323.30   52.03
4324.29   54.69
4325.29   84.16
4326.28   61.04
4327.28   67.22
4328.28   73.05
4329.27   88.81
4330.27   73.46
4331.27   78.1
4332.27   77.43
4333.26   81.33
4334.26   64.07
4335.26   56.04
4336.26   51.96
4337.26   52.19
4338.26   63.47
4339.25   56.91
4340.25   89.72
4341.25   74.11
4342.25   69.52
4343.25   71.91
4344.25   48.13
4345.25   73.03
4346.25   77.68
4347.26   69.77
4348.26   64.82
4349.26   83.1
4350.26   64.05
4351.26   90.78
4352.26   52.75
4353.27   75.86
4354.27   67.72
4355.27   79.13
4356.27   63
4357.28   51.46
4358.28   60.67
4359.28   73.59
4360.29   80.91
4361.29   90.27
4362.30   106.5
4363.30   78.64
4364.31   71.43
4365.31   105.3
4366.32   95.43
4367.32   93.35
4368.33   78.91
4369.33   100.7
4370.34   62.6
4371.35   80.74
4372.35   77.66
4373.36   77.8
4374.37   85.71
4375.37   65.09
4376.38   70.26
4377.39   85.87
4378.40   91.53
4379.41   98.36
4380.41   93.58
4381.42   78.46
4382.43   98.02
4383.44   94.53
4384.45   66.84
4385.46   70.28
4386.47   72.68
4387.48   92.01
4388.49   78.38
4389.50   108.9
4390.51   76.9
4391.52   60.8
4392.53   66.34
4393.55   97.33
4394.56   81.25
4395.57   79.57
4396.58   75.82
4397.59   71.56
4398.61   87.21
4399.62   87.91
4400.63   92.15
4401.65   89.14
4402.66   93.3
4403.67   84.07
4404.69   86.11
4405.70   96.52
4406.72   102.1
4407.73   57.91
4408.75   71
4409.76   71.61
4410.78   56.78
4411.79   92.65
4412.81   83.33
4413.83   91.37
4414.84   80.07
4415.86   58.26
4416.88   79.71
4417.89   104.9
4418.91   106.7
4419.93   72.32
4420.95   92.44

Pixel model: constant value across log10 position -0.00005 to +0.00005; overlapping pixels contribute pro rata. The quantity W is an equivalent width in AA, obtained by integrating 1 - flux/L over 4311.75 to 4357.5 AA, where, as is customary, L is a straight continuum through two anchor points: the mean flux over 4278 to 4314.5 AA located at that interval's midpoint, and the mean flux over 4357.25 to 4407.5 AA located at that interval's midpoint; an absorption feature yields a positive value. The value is 3.2 AA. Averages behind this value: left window 73.9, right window 83.5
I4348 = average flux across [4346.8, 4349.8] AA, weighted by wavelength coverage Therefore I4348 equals 72.6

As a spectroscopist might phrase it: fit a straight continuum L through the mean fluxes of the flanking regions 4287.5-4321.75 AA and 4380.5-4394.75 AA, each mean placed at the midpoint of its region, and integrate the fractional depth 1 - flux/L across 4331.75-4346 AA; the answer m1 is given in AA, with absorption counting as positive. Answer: 2.04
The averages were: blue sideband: 74.8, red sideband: 81.9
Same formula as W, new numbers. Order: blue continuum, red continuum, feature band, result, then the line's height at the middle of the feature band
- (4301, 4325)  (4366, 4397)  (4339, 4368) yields 1.5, 79.3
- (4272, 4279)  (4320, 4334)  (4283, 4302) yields 0.3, 73.7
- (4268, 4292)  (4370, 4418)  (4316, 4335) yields 0.6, 79.2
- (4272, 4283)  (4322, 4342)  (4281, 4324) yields -1.3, 73.1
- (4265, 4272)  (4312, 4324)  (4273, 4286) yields 0.2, 78.3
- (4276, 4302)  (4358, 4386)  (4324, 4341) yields 2.2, 79.5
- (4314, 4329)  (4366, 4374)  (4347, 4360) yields 1.9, 81.1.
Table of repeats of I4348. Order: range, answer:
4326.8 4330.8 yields 75.6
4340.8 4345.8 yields 67.4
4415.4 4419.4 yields 87.7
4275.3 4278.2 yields 70.7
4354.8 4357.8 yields 64.3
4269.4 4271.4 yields 88.3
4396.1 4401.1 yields 82.9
